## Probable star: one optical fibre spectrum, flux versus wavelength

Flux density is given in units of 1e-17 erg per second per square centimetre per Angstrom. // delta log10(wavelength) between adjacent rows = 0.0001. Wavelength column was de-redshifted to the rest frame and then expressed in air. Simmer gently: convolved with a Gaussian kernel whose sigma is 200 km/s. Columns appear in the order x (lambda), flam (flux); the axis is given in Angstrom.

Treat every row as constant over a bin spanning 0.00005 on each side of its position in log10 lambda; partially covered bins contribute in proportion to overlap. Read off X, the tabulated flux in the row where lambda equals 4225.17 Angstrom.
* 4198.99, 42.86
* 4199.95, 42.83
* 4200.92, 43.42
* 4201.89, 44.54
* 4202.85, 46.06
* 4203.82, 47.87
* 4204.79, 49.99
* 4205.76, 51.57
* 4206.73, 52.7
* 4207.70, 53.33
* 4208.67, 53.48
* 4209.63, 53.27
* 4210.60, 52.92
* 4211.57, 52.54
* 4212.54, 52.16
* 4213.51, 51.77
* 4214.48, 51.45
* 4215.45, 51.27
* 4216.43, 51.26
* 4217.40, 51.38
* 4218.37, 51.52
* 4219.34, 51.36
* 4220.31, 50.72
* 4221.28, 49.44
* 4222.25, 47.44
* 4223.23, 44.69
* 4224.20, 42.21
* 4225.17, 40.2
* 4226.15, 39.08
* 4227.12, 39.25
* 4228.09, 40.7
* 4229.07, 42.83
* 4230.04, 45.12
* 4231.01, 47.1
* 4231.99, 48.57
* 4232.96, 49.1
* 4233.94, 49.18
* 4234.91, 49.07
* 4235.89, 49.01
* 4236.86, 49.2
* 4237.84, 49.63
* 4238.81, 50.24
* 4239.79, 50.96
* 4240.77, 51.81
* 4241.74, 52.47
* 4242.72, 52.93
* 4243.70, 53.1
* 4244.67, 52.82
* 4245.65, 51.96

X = 40.2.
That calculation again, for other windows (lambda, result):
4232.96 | 49.1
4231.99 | 48.57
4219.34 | 51.36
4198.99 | 42.86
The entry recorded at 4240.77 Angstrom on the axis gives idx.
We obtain 51.81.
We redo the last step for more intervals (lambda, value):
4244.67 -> 52.82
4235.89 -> 49.01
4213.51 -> 51.77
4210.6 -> 52.92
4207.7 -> 53.33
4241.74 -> 52.47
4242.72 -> 52.93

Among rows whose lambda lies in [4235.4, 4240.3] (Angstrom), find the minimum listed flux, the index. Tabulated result 49.01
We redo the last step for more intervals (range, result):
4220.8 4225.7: 40.2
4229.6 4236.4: 45.12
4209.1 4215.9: 51.27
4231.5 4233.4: 48.57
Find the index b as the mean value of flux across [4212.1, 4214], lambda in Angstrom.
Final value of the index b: 52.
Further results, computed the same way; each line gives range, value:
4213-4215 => 51.6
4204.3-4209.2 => 52.2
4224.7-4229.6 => 40.4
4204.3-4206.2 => 50.7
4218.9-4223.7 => 48.7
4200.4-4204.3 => 45.4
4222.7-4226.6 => 41.5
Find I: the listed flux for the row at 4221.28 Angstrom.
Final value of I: 49.44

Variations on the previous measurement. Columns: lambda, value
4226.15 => 39.08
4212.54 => 52.16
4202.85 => 46.06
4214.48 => 51.45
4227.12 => 39.25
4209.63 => 53.27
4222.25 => 47.44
